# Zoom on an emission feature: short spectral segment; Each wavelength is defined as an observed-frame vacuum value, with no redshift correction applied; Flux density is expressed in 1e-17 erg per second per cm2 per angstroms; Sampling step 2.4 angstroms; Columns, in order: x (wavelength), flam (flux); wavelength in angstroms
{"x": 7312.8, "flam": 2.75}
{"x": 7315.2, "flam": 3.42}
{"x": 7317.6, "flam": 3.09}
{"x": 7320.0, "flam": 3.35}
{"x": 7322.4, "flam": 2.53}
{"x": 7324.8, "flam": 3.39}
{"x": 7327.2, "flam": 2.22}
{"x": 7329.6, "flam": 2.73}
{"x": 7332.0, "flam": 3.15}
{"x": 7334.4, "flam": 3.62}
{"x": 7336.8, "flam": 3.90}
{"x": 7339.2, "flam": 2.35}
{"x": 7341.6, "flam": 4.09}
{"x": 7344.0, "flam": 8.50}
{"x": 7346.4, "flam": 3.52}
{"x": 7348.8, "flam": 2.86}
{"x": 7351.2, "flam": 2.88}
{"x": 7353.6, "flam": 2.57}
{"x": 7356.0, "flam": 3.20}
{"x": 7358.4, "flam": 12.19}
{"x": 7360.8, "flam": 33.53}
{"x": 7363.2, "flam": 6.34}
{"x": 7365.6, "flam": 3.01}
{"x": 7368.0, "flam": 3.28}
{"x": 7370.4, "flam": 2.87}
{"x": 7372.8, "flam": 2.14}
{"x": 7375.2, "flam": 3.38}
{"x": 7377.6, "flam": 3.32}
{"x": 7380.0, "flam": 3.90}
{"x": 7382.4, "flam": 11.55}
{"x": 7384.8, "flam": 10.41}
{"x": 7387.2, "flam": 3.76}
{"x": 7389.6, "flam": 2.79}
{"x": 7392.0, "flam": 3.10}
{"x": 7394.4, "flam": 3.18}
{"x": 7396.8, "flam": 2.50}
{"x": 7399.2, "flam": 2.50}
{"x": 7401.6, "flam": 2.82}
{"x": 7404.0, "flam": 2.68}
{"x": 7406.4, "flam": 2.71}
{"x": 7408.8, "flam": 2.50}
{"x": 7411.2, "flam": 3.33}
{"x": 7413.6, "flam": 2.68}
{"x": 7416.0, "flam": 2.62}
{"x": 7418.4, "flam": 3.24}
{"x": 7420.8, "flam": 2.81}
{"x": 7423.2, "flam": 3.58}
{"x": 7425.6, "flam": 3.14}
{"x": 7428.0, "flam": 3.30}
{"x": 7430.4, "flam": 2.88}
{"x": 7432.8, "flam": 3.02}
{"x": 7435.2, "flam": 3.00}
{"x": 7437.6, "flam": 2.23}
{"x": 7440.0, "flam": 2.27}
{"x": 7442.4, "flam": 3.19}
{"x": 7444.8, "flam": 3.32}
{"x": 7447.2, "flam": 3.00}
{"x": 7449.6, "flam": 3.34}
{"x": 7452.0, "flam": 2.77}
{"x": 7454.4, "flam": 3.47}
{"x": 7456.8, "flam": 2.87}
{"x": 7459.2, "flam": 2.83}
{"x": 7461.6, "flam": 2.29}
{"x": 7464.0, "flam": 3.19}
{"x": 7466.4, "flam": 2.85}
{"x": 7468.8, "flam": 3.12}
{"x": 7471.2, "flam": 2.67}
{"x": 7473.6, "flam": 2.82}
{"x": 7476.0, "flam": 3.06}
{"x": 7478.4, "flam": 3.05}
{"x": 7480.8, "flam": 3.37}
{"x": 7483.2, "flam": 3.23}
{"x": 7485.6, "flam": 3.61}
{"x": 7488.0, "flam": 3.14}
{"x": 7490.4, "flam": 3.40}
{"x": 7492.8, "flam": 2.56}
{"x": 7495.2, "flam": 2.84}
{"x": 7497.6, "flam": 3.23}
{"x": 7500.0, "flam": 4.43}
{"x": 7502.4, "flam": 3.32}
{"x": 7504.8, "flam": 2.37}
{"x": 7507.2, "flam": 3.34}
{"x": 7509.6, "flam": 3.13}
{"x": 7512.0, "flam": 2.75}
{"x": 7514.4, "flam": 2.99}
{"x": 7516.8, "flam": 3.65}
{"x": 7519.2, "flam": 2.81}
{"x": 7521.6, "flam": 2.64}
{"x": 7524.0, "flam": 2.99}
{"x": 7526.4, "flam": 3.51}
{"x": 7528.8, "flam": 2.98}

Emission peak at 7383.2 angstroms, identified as [N II] 6583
